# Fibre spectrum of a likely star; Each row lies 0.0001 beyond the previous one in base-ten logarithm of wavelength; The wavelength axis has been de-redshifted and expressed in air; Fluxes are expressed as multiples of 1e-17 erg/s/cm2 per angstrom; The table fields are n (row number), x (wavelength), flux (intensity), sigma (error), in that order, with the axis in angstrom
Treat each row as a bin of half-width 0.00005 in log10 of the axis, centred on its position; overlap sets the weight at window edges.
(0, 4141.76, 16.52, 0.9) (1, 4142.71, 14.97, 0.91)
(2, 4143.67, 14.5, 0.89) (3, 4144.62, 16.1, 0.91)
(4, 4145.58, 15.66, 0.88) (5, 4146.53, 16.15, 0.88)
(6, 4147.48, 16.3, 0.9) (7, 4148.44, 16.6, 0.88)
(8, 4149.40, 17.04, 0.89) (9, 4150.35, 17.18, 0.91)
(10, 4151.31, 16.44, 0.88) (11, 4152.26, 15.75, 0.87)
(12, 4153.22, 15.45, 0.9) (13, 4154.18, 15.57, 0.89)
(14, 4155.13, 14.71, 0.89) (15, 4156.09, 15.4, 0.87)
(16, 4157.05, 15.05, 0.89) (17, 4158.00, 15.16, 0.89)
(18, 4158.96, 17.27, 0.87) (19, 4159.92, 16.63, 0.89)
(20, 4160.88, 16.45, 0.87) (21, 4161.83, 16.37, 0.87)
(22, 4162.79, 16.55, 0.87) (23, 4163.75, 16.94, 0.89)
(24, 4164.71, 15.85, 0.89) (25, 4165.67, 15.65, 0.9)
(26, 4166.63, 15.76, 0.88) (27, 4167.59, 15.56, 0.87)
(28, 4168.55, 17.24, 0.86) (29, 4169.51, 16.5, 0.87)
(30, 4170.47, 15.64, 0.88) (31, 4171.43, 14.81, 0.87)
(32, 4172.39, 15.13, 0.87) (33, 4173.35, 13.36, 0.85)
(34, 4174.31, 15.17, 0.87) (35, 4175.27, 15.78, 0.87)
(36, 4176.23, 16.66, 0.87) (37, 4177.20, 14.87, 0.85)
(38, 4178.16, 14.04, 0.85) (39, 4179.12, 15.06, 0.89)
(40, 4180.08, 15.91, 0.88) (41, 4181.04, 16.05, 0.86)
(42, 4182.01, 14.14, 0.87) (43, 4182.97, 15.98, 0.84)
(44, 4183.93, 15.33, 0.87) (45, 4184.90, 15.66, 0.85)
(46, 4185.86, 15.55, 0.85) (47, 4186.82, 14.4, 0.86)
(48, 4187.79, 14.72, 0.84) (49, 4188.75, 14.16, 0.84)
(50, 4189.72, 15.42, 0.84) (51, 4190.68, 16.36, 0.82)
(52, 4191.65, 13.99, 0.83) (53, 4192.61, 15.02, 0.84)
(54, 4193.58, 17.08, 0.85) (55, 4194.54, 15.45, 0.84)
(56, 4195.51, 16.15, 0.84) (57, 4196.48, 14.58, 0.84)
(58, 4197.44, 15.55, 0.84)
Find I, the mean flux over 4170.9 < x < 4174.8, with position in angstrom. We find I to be 14.6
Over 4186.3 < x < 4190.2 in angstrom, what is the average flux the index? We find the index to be 14.7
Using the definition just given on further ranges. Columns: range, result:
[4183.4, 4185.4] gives 15.5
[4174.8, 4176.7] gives 16.2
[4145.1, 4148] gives 16.1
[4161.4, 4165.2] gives 16.4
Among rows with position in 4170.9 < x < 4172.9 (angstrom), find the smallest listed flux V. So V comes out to 14.81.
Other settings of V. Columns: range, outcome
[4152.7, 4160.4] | 14.71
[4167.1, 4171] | 15.56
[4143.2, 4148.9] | 14.5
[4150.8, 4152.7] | 15.75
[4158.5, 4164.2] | 16.37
